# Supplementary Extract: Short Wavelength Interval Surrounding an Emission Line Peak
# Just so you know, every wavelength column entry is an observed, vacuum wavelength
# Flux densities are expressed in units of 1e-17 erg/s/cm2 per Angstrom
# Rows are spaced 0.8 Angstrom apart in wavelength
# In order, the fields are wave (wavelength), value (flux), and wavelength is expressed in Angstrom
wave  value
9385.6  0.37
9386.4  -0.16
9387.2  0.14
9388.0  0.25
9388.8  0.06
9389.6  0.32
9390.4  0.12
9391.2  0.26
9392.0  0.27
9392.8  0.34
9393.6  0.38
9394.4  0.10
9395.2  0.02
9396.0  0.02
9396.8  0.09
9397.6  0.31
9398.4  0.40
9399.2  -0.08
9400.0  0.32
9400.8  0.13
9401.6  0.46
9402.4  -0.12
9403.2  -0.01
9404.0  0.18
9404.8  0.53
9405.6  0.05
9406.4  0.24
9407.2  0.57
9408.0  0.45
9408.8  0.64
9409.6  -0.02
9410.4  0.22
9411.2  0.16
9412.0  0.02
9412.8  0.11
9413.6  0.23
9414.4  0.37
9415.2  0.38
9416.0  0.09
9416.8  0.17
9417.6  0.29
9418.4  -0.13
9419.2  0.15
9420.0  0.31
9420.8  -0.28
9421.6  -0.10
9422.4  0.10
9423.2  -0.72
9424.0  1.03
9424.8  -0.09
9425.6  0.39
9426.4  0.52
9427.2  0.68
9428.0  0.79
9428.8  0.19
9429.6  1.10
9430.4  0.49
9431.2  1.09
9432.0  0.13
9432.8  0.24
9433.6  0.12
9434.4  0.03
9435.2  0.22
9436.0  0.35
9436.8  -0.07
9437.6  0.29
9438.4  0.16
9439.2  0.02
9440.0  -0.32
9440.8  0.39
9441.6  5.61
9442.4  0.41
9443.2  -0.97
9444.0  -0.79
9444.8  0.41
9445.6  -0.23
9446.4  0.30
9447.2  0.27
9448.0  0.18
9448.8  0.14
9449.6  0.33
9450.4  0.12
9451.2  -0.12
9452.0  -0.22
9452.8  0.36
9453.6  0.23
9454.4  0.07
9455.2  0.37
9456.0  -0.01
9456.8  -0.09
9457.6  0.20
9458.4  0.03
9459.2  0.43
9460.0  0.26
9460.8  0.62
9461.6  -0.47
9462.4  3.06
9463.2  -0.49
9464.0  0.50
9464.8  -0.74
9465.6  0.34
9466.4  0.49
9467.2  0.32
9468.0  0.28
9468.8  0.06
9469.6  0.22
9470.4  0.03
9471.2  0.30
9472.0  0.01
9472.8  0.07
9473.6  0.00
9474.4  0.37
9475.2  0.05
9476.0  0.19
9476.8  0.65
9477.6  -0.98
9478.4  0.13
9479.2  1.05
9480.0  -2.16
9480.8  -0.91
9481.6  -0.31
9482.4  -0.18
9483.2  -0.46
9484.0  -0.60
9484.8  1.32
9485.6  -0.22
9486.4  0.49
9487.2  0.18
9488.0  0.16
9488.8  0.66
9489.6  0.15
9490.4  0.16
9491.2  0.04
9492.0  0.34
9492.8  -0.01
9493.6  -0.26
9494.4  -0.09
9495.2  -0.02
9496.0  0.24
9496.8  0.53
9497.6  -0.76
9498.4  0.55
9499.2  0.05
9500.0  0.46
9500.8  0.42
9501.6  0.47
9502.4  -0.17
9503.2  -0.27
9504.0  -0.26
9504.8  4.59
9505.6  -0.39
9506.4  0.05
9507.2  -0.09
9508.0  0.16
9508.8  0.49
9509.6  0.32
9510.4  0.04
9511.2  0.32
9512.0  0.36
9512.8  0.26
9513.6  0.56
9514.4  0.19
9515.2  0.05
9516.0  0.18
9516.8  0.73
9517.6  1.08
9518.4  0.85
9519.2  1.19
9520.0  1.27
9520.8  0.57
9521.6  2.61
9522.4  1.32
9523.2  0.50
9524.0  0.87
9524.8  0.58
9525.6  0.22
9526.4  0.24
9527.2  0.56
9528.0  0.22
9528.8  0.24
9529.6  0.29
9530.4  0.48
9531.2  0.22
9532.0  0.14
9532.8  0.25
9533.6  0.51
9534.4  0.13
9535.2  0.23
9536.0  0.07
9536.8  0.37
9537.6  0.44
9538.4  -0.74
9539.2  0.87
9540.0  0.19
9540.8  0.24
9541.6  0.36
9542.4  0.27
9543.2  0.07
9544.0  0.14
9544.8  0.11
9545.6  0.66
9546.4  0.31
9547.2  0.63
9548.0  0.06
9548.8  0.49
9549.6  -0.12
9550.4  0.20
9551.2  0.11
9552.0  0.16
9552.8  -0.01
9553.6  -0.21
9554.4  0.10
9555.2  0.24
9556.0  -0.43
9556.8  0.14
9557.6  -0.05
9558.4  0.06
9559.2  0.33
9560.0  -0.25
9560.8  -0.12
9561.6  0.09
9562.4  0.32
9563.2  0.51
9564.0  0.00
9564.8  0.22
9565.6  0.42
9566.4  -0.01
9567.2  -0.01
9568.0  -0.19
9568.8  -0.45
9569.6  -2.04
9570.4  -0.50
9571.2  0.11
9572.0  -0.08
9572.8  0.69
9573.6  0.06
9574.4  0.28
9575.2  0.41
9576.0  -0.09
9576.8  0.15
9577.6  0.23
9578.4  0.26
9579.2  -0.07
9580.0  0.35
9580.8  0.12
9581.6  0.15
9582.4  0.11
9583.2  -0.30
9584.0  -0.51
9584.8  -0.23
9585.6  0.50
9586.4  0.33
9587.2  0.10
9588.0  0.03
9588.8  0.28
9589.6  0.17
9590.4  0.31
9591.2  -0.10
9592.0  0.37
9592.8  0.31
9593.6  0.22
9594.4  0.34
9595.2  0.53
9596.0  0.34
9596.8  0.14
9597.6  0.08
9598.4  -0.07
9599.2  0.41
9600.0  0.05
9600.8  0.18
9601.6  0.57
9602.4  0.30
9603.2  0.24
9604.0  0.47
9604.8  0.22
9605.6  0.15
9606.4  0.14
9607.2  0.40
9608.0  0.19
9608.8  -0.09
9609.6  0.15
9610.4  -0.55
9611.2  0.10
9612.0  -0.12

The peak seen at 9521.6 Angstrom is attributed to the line [O III]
